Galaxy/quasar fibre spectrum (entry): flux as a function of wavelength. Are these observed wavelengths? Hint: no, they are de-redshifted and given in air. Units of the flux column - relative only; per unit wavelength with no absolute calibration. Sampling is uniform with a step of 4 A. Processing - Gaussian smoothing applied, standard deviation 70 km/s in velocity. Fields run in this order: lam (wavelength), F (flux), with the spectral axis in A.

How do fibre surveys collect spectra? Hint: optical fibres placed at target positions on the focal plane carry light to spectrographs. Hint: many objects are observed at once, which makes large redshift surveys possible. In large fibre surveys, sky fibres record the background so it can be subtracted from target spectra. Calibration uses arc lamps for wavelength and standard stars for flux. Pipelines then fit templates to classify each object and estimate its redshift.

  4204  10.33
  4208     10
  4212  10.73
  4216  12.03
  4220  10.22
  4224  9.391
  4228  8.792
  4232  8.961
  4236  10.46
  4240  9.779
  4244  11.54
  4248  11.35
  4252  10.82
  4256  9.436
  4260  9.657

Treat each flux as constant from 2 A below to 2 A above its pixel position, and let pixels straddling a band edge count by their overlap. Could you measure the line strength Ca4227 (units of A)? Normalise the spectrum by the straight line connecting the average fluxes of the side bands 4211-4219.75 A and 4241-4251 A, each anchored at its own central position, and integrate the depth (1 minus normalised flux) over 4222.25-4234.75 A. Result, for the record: 2.33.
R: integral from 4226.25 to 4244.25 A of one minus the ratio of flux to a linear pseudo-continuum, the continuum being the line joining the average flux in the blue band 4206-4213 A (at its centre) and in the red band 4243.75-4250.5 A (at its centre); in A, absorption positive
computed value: 2.10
